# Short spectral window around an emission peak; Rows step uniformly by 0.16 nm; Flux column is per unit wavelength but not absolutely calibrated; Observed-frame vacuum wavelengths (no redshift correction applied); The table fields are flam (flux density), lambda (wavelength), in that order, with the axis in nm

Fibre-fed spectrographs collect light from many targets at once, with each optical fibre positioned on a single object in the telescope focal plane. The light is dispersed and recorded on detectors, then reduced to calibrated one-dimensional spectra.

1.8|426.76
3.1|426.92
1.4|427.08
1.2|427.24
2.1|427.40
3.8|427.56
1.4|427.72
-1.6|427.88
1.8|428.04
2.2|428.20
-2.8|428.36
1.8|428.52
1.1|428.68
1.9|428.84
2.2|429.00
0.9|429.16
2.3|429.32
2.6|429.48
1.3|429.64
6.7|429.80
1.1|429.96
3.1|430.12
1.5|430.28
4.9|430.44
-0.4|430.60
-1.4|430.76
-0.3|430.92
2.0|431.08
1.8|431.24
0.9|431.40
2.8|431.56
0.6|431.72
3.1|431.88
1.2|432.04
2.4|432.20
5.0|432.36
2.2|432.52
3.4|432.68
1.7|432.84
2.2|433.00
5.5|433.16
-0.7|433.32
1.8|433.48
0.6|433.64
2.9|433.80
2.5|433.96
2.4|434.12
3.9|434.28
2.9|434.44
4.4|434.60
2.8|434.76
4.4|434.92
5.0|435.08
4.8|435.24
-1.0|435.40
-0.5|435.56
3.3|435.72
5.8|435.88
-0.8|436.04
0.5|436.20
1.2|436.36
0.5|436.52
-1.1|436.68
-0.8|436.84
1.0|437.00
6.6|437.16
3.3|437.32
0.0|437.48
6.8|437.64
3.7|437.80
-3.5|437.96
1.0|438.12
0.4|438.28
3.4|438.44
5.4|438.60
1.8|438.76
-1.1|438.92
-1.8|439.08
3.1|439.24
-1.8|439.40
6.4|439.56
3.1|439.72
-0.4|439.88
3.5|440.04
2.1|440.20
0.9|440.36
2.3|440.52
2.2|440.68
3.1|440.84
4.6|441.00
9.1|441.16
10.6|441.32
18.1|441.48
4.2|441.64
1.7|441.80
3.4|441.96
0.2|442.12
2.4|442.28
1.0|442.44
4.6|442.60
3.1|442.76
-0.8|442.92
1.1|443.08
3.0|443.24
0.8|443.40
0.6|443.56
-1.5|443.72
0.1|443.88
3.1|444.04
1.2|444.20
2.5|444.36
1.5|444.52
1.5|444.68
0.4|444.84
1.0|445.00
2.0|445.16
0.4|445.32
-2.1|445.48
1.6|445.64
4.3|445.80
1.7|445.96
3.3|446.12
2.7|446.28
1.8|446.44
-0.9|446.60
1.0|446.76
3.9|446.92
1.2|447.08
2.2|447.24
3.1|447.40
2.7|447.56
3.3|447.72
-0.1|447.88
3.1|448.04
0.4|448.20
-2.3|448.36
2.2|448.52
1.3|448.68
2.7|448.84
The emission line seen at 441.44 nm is [O II] 3727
